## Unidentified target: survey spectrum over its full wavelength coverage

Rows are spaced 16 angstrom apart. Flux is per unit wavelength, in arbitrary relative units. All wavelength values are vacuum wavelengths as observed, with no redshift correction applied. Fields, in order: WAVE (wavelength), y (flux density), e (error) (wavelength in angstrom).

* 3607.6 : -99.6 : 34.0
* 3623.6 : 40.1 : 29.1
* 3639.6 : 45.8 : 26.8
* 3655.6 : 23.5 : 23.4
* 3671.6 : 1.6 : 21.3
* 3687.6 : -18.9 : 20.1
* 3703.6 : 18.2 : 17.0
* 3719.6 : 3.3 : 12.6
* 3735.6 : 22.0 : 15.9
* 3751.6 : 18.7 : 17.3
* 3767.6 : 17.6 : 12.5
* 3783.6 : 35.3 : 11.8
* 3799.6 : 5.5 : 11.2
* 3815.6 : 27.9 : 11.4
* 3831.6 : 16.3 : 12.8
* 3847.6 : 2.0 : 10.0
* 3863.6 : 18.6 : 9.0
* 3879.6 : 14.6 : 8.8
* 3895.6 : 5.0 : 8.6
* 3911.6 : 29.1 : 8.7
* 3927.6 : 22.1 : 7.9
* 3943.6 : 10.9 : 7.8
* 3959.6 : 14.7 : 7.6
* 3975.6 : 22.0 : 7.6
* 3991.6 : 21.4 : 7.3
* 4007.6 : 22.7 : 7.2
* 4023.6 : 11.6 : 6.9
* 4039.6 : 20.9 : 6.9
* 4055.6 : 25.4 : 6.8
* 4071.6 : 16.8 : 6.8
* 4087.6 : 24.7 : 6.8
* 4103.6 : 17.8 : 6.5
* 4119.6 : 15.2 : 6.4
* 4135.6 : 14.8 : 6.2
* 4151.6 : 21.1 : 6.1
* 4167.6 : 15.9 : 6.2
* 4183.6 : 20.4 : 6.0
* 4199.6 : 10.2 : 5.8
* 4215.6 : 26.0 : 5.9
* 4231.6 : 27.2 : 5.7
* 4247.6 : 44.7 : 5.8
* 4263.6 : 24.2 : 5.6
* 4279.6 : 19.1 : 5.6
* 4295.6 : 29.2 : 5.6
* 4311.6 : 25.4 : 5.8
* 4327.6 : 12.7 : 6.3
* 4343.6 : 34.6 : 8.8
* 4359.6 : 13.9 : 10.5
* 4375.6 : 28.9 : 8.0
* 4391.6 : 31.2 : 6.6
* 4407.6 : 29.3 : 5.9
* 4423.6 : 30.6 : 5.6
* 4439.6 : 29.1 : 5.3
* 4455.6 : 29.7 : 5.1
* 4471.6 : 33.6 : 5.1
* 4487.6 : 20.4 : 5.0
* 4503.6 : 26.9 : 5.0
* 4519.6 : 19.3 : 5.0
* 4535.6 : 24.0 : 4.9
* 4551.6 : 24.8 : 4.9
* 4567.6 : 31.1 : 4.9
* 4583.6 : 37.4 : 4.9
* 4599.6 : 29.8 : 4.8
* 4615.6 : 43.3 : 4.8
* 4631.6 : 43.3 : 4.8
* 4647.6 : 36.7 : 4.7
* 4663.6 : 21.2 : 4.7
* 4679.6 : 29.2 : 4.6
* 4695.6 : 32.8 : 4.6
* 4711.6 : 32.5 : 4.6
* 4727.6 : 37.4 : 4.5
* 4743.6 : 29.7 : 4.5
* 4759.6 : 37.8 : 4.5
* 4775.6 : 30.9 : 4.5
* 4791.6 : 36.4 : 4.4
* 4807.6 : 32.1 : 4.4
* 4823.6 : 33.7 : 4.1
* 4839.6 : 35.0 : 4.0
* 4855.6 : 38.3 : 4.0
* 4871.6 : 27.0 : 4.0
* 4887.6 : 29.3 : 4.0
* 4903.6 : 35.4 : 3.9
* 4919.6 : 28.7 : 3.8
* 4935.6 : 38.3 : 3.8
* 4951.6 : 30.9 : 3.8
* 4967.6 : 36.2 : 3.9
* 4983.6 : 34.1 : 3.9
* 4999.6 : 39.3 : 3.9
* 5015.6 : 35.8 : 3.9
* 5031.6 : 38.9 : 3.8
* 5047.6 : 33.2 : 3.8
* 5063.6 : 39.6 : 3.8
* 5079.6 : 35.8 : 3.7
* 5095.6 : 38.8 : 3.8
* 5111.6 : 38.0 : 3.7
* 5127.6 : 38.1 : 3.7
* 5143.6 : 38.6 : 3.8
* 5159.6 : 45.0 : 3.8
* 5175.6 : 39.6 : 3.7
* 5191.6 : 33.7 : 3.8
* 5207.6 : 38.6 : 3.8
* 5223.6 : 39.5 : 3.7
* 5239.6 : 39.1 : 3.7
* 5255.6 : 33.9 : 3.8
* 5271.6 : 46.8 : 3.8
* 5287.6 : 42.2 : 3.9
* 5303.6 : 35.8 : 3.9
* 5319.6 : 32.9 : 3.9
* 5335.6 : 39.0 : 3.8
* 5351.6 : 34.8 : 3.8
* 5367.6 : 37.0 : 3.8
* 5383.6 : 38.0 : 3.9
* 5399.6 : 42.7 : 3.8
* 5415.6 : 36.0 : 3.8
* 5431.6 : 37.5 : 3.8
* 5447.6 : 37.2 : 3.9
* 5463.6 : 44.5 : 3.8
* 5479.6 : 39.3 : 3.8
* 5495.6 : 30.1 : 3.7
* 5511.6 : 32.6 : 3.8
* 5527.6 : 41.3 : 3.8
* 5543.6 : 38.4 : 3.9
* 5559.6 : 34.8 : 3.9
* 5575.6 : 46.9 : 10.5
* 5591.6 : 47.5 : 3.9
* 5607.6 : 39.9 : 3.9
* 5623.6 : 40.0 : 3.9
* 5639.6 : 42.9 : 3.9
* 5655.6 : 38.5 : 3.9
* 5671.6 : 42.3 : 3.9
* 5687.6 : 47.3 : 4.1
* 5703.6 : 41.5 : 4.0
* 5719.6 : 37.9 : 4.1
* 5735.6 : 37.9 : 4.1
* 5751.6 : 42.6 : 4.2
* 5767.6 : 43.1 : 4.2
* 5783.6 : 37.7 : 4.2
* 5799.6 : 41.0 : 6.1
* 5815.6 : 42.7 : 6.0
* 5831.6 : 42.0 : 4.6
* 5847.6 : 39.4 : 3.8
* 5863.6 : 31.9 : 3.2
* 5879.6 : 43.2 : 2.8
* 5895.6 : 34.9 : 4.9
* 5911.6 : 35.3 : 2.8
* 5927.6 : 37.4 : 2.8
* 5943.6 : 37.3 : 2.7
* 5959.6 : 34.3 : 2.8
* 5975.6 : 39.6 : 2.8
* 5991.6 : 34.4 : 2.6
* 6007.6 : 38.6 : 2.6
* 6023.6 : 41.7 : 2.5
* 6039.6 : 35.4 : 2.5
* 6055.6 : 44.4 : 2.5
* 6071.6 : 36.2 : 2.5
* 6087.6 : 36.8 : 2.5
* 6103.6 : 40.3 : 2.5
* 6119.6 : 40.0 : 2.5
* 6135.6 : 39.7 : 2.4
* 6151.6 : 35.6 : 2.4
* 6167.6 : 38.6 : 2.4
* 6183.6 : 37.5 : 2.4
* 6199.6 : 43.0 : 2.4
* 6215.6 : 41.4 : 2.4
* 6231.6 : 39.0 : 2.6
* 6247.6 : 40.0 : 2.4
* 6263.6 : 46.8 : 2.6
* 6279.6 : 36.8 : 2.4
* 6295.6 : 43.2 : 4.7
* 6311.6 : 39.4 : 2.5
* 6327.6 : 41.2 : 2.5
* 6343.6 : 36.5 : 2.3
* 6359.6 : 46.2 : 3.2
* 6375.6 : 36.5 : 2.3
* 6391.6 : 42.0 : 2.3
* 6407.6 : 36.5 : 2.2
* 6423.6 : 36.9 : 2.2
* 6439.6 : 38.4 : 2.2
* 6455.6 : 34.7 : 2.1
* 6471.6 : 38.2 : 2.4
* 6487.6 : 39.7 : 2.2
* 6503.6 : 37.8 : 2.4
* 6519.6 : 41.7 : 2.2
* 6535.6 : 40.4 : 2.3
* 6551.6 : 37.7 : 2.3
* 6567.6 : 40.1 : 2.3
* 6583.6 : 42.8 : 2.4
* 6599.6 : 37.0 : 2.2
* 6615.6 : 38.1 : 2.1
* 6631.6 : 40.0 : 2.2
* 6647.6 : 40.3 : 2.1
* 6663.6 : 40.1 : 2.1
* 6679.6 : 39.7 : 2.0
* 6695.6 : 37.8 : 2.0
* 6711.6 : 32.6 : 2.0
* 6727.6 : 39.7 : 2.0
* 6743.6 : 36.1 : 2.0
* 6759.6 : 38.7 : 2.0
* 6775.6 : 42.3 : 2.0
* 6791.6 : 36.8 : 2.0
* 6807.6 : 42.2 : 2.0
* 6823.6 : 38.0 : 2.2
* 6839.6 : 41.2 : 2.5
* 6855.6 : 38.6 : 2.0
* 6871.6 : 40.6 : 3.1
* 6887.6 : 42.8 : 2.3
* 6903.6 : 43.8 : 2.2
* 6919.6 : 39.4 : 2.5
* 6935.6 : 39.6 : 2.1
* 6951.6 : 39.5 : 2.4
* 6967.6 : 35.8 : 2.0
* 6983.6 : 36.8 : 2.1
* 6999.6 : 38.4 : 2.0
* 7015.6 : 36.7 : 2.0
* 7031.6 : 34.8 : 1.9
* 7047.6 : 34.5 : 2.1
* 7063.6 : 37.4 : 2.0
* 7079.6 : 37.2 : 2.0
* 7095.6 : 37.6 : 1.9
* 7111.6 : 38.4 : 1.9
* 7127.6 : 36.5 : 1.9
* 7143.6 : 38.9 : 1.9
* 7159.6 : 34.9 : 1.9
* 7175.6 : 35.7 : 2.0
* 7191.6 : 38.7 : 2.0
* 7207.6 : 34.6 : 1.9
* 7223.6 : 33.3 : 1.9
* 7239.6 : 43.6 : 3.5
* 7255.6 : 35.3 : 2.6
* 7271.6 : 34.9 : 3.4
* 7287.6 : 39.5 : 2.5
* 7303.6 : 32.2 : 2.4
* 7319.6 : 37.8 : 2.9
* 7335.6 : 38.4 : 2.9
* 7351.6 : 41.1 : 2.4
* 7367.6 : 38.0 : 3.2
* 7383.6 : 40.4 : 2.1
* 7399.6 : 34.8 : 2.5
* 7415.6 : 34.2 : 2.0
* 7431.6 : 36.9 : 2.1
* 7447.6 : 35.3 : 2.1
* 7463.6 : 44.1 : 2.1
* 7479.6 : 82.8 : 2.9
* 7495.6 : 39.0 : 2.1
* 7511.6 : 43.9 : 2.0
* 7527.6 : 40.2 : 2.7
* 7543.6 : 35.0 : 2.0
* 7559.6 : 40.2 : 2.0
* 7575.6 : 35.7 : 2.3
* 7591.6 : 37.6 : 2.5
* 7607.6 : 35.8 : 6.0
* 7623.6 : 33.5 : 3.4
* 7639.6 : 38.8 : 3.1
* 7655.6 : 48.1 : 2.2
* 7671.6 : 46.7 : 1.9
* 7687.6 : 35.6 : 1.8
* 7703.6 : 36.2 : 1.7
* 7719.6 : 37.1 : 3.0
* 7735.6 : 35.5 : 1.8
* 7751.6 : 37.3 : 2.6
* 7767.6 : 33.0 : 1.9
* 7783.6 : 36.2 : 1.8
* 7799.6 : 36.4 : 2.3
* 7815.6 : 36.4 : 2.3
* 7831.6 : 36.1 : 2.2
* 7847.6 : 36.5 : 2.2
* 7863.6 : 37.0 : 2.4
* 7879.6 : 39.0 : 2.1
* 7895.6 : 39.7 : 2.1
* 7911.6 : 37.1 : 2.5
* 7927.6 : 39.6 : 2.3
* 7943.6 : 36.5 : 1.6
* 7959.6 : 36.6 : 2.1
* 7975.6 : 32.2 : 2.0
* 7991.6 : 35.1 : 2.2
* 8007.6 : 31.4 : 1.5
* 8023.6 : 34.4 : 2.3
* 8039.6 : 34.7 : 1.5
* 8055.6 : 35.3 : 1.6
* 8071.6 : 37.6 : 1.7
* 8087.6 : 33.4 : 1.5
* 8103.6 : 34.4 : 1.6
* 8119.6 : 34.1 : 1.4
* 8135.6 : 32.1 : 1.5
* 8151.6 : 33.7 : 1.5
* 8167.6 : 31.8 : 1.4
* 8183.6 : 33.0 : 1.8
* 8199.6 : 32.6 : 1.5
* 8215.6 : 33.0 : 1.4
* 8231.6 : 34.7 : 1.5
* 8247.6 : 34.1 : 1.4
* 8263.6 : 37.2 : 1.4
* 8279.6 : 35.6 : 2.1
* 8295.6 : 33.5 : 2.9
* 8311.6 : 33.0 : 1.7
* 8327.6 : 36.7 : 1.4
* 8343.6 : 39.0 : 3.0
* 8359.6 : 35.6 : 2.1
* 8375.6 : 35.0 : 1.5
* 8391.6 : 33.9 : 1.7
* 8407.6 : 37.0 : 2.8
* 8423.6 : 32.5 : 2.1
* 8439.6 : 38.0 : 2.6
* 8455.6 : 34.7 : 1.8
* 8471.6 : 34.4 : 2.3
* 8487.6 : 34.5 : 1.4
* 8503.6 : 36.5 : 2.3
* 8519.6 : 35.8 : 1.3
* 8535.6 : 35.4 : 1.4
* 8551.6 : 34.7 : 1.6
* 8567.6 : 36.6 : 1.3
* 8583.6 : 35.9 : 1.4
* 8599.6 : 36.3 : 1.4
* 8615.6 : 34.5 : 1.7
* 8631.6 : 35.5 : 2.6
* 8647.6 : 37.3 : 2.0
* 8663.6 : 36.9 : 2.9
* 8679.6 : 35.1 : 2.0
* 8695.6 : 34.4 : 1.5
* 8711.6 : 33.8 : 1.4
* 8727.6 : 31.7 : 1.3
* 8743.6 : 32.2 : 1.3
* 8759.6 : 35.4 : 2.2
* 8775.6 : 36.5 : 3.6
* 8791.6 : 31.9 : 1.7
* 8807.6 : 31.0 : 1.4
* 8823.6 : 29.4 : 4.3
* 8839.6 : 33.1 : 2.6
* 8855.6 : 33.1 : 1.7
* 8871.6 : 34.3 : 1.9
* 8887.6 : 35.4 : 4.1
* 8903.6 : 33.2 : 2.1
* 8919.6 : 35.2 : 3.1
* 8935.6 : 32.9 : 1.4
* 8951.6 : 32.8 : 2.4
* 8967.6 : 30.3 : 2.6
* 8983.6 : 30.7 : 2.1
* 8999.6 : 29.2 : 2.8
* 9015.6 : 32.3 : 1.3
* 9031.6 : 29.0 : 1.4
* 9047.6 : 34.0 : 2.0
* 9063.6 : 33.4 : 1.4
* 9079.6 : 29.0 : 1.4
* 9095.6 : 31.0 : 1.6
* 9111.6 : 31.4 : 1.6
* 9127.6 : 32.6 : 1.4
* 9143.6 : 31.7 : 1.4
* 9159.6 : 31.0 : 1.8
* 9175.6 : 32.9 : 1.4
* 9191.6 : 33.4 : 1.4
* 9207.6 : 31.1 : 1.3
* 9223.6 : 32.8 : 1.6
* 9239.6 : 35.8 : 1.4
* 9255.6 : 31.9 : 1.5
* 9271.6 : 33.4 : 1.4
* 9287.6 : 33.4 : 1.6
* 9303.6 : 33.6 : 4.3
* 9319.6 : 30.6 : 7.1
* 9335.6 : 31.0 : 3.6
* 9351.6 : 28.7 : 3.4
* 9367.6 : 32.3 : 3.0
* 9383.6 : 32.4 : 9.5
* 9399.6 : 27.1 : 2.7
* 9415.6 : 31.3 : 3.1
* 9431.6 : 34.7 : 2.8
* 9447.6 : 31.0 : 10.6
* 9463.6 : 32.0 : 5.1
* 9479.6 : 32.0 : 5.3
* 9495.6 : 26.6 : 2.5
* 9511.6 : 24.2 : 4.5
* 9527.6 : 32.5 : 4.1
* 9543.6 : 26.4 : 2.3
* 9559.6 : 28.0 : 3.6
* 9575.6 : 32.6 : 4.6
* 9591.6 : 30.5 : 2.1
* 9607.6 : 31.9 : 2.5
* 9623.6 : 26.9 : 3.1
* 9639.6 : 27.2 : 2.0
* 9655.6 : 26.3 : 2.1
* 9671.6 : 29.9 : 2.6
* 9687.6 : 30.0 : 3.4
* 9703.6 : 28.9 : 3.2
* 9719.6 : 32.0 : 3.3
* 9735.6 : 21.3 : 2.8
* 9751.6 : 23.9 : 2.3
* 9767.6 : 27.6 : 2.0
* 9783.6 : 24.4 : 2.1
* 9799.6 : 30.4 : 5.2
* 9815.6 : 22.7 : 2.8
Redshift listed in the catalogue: 0.140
